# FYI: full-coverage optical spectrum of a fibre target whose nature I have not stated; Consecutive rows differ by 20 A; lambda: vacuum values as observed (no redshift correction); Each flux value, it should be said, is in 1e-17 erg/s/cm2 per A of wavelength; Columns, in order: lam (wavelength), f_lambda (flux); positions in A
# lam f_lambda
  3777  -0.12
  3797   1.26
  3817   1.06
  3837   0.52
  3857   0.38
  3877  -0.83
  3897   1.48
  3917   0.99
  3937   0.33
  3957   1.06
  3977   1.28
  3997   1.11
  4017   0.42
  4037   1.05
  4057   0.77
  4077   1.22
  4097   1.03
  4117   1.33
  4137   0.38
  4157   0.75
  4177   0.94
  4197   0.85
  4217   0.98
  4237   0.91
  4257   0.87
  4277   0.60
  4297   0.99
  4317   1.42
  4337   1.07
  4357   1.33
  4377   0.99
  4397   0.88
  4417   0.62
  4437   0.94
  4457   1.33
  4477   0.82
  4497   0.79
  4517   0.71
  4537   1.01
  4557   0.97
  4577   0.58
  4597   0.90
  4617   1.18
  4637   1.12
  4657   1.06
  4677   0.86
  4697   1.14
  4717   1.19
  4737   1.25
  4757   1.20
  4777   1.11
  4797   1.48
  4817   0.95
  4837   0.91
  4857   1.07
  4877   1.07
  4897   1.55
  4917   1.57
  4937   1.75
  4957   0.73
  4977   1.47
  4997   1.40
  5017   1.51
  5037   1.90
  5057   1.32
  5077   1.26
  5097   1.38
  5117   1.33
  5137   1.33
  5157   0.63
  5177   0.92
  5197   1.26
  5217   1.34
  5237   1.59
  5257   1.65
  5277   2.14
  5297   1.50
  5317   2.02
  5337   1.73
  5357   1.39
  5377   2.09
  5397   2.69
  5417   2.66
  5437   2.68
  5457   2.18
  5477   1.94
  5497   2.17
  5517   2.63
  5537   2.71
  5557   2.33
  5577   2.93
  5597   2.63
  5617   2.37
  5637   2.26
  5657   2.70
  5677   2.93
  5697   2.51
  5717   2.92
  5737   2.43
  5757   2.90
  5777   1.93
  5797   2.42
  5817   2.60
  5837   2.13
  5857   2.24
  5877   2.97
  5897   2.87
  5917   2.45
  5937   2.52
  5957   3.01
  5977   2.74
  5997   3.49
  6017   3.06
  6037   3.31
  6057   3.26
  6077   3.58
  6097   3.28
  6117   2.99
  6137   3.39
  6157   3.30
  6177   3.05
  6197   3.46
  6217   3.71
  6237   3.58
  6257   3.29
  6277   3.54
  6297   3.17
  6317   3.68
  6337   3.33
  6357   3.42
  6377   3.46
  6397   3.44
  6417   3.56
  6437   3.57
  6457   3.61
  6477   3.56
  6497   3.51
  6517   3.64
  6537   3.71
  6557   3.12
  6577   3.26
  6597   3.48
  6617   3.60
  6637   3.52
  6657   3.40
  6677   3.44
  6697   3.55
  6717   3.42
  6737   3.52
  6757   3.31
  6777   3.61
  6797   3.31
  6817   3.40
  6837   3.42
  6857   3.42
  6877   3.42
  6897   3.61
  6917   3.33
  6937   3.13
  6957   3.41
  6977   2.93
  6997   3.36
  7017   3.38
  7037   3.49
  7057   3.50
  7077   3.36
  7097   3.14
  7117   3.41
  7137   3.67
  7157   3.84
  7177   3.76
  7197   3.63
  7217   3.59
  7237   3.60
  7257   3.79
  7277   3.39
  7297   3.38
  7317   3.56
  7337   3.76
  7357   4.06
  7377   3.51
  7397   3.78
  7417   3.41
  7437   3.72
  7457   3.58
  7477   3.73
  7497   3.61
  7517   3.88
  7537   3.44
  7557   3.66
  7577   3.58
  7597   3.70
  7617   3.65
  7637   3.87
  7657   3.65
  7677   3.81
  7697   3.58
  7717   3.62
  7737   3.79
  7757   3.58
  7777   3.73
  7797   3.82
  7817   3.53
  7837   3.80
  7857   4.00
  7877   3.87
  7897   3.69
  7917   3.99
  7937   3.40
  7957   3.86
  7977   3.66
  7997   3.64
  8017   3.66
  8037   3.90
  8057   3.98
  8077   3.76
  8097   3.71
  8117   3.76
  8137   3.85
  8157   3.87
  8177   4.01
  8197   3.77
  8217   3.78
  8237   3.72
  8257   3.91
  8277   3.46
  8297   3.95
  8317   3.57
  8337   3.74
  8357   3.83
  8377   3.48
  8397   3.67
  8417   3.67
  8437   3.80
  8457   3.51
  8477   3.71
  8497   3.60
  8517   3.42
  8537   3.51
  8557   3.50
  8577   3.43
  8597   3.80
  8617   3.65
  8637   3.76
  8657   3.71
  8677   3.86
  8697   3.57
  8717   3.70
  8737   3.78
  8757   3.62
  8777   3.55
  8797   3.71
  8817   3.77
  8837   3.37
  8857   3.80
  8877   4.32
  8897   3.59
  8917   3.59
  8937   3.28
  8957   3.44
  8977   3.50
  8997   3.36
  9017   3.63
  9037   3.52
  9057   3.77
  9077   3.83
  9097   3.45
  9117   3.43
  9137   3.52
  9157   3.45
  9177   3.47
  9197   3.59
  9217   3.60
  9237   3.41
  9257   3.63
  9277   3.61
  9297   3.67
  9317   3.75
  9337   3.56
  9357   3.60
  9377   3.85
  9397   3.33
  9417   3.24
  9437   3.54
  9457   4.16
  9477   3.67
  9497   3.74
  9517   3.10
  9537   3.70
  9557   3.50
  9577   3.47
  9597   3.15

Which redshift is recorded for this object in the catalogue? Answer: 0.35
